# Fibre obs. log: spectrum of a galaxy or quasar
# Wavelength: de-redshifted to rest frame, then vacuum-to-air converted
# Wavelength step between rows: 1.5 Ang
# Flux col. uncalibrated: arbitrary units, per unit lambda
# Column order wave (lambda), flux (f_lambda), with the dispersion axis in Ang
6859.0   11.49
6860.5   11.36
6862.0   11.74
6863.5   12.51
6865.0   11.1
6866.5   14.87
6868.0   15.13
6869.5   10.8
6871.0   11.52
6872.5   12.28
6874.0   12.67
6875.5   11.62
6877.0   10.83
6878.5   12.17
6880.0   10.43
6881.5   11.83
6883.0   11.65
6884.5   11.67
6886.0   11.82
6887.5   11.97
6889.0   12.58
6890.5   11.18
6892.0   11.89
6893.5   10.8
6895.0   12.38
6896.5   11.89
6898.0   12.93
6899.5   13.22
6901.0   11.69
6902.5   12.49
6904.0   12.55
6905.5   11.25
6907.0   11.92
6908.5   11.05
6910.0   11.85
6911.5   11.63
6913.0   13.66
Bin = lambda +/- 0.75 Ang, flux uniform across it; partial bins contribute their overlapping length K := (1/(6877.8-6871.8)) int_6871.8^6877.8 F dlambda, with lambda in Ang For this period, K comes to 11.8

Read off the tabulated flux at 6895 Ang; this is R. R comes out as 12.38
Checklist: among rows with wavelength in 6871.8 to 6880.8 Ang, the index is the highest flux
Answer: 12.67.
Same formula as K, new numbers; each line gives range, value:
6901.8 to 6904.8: 12.5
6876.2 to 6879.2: 11.5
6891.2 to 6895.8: 11.7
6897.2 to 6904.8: 12.6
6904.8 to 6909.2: 11.4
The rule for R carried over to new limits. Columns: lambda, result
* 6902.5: 12.49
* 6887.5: 11.97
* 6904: 12.55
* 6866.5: 14.87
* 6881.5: 11.83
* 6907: 11.92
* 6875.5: 11.62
